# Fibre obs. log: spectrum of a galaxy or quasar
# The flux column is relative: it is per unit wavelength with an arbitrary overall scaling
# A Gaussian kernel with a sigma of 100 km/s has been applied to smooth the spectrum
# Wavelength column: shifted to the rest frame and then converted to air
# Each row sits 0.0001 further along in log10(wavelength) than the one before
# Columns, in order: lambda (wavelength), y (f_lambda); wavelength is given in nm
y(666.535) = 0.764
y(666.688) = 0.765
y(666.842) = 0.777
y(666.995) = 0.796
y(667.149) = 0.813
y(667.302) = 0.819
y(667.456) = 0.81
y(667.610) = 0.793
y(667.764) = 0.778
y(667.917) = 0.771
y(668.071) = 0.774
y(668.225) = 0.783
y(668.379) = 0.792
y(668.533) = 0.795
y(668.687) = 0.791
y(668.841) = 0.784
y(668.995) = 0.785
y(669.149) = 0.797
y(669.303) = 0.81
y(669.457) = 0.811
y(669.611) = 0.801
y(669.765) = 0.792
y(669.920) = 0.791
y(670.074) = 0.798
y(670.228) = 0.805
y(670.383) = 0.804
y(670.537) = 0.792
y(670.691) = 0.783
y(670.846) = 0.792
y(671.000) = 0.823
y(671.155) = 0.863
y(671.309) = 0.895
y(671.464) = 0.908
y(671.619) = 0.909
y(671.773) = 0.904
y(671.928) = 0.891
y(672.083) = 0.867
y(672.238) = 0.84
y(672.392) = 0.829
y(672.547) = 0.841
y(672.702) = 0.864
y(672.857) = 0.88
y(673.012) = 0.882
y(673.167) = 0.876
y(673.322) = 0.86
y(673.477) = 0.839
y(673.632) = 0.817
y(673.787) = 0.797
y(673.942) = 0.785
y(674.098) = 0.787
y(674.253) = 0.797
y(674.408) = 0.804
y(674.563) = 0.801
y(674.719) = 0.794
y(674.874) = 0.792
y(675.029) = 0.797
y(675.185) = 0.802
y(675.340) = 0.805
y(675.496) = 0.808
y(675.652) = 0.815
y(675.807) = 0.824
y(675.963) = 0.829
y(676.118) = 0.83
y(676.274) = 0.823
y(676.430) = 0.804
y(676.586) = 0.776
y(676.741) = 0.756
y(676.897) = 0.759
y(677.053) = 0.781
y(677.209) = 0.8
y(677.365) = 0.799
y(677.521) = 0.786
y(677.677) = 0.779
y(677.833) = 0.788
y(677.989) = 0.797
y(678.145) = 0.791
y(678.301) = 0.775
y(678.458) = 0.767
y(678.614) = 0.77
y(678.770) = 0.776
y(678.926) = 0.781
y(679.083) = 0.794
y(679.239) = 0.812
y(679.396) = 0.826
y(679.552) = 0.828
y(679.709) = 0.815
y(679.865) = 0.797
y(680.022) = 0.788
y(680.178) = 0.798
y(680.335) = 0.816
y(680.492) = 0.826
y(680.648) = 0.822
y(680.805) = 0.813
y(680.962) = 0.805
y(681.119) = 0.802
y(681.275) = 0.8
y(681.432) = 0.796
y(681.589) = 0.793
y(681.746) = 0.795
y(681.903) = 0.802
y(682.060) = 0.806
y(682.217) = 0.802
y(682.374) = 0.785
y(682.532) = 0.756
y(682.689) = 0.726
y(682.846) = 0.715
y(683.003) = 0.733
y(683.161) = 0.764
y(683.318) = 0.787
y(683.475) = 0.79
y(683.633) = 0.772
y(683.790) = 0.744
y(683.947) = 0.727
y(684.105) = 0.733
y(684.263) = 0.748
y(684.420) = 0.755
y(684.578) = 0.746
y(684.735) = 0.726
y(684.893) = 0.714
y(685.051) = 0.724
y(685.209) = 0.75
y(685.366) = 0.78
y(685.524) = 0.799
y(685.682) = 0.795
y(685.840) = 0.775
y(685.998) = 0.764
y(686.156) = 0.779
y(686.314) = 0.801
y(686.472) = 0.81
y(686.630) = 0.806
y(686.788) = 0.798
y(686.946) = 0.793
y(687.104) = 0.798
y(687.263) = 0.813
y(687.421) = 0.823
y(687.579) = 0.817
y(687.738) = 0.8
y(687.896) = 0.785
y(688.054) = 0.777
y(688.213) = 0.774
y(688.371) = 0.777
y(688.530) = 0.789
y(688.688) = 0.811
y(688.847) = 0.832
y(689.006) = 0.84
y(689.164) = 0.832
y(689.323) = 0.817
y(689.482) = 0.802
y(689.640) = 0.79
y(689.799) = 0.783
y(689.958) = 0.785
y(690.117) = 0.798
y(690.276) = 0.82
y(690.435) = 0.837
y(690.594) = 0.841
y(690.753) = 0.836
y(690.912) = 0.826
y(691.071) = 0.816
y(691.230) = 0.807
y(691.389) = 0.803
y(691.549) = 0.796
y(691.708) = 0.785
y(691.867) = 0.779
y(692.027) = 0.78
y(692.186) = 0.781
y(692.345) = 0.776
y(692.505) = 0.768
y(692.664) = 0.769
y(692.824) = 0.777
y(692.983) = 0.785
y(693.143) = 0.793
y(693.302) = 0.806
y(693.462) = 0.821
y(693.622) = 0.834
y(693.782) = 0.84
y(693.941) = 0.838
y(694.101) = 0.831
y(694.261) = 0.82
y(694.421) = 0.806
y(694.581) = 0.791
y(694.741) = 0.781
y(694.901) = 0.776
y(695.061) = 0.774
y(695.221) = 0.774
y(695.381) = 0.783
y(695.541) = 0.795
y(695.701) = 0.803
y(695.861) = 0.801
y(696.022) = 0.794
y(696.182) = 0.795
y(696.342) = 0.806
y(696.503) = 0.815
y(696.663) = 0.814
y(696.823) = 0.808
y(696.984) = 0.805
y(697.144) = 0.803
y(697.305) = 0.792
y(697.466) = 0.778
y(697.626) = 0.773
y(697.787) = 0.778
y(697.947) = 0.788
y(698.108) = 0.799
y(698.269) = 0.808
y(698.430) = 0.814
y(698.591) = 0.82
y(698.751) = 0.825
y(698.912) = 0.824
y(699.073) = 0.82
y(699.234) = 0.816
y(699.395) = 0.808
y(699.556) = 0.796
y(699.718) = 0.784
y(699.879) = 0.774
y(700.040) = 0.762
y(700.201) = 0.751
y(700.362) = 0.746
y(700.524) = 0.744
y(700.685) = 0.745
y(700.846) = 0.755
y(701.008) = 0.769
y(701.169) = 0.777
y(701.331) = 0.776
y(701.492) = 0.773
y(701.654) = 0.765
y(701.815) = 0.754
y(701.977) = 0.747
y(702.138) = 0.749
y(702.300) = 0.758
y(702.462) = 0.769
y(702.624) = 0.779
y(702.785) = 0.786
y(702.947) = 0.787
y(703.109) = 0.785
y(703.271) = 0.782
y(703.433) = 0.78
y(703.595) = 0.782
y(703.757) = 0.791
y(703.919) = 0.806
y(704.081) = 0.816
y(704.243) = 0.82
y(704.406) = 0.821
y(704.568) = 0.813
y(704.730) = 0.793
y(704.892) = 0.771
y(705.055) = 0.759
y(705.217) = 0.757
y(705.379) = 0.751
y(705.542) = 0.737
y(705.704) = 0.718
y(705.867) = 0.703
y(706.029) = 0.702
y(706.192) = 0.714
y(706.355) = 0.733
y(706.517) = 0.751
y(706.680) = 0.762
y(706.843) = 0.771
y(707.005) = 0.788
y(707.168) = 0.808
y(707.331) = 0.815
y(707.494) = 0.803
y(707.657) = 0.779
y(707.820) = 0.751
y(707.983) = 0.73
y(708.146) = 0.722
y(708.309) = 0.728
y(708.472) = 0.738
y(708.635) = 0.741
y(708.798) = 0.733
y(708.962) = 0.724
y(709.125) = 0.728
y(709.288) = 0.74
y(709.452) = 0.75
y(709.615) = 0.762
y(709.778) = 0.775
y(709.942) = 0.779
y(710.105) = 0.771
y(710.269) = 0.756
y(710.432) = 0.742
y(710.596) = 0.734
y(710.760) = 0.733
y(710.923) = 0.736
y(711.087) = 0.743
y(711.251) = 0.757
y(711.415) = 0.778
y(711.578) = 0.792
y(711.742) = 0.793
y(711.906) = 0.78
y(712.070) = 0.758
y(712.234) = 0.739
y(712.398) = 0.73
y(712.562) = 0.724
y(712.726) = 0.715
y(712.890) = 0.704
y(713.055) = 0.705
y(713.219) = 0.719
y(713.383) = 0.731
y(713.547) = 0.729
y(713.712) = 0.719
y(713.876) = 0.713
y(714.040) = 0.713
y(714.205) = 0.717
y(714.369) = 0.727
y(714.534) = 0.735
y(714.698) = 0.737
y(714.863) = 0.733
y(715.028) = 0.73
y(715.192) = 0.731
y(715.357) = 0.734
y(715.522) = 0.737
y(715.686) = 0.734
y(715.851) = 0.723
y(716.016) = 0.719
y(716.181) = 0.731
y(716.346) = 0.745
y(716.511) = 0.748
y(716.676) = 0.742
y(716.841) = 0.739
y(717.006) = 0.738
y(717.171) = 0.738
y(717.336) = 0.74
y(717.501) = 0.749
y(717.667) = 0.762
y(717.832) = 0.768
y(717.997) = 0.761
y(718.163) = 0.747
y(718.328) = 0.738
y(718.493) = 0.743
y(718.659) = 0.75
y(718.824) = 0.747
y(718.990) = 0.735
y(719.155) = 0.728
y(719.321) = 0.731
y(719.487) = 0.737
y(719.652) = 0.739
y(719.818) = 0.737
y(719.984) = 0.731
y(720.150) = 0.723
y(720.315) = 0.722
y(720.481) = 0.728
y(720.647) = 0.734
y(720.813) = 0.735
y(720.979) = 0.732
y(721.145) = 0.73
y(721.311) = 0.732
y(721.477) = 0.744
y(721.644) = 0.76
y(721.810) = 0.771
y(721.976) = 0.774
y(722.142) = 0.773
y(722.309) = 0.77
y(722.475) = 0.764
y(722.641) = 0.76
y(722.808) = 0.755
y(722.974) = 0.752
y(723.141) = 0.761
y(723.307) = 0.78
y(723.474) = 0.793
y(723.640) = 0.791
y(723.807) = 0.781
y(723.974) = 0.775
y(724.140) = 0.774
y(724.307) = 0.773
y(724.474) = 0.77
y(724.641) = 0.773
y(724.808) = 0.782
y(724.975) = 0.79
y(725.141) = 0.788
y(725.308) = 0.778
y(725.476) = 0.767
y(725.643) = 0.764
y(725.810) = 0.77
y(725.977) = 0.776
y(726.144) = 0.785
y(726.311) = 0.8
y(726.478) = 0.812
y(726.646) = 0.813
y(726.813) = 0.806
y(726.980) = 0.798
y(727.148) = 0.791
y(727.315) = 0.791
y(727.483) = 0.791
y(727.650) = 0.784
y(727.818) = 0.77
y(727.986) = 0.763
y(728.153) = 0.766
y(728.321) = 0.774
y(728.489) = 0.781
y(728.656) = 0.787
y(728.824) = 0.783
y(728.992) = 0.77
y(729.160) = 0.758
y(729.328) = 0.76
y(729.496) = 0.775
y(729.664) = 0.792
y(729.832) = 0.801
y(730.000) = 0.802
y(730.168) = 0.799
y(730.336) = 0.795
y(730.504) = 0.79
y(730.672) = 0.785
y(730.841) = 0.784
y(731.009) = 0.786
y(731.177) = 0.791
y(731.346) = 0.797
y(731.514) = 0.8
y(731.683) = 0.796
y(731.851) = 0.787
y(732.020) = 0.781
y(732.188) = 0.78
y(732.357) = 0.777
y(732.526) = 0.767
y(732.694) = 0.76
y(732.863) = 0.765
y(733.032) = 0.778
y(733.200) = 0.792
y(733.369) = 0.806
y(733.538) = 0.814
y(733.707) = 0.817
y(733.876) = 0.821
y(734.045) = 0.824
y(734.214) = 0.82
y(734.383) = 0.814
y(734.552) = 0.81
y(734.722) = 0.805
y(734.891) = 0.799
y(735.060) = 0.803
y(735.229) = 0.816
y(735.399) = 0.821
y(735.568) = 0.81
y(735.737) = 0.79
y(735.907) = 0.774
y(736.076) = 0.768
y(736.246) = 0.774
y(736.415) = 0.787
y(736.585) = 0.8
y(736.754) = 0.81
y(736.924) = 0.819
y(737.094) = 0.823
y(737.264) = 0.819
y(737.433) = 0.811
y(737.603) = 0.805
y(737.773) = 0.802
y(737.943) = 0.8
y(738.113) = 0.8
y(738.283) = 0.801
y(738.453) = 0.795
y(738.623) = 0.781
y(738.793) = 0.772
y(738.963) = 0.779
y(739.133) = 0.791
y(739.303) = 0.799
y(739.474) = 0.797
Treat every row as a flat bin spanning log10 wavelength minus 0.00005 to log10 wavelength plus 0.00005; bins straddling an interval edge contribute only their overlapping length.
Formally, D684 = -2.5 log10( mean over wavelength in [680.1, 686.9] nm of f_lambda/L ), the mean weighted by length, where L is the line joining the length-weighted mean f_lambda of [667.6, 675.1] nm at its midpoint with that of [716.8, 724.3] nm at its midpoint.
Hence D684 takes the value 0.04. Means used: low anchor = 0.82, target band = 0.776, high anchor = 0.751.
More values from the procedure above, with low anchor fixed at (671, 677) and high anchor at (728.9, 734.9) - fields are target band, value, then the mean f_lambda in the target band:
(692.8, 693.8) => 0.01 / 0.808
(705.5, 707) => 0.10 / 0.735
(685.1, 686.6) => 0.05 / 0.783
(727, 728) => 0.02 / 0.783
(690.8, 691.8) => 0.02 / 0.806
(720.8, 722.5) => 0.06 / 0.753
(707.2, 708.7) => 0.07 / 0.758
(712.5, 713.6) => 0.12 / 0.718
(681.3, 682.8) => 0.06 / 0.783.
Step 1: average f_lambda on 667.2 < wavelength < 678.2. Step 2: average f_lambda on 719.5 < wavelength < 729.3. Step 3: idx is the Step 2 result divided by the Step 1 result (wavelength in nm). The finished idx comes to 0.94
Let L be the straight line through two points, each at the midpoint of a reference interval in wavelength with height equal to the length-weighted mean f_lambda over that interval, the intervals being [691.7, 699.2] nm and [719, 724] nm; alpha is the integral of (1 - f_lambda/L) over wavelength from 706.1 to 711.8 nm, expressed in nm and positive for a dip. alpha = 0.134 nm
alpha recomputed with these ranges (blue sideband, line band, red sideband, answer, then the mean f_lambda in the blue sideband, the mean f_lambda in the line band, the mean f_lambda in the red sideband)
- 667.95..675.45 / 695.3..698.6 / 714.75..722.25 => -0.09 nm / 0.821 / 0.798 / 0.741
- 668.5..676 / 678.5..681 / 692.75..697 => 0.04 nm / 0.824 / 0.804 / 0.802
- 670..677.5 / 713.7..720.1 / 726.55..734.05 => 0.48 nm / 0.823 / 0.737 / 0.787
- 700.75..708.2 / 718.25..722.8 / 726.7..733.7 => 0.21 nm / 0.769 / 0.743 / 0.785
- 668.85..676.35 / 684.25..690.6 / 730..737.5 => 0.22 nm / 0.825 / 0.79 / 0.797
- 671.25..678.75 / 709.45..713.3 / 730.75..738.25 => 0.27 nm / 0.819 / 0.749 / 0.798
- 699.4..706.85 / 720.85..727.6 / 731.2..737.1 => 0.11 nm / 0.767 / 0.775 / 0.797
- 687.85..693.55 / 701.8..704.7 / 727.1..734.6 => 0.04 nm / 0.8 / 0.786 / 0.788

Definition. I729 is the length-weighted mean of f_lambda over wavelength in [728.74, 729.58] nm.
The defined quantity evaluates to 0.769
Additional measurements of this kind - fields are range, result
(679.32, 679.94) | 0.817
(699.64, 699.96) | 0.78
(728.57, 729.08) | 0.78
